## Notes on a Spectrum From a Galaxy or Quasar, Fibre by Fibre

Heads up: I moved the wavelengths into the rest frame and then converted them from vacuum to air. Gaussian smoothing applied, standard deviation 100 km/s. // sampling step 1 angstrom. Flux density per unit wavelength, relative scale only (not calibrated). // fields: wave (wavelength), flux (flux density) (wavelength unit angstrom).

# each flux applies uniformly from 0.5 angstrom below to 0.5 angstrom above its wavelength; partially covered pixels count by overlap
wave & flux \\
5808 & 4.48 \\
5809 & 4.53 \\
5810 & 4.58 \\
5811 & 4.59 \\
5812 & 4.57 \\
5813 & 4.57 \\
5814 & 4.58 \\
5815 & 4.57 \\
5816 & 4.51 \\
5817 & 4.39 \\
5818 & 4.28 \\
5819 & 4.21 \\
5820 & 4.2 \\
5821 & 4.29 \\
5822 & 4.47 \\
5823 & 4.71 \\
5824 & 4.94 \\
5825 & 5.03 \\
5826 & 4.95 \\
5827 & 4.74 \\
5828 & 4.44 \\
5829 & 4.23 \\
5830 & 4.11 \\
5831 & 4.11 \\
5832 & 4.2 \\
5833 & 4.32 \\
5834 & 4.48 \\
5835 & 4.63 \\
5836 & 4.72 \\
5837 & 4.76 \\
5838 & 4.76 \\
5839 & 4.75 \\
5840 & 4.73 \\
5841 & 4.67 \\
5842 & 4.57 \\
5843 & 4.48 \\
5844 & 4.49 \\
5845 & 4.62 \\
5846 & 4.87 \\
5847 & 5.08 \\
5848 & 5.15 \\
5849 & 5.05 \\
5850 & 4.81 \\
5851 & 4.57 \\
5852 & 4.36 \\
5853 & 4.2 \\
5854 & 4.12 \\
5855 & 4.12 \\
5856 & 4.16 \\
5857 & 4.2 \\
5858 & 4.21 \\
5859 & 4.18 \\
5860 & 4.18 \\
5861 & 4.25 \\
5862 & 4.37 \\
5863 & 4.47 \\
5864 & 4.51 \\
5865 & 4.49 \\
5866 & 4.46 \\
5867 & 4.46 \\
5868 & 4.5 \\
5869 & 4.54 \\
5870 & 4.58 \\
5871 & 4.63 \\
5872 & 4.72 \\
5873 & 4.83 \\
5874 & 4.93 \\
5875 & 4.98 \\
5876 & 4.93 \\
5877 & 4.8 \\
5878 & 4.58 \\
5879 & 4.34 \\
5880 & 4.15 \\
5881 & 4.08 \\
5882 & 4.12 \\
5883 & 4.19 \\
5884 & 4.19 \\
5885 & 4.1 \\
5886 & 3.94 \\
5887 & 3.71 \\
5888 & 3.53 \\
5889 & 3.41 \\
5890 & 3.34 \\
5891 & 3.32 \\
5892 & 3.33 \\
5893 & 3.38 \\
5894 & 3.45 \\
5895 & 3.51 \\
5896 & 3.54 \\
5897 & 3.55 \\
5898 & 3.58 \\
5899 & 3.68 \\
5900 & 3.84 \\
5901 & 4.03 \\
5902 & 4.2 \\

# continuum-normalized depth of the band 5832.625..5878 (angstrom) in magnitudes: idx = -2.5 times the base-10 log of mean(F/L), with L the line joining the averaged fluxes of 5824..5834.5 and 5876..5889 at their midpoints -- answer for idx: -0.06 mag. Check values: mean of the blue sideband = 4.48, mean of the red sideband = 4.15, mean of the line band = 4.57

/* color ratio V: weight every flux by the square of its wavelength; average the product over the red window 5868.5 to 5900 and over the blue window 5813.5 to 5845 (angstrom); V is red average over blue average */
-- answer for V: 0.91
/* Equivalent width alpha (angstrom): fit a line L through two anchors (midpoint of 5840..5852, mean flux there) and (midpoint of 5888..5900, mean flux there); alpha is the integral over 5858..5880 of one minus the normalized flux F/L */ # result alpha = -2.22 angstrom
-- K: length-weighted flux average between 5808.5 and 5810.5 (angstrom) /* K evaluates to 4.55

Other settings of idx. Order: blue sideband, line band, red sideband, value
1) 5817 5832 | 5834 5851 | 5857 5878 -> -0.06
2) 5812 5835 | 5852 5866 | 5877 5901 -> -0.04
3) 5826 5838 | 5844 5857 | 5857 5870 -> -0.04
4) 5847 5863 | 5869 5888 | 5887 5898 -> -0.16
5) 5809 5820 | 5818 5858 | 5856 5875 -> -0.02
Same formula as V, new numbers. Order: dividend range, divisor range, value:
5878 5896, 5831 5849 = 0.83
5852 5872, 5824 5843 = 0.96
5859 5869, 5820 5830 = 0.97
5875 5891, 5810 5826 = 0.92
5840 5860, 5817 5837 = 1.02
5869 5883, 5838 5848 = 0.98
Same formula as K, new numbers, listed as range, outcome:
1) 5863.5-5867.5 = 4.48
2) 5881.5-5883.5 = 4.16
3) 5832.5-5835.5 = 4.48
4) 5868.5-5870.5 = 4.56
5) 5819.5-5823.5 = 4.42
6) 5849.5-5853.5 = 4.48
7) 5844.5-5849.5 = 4.95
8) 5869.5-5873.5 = 4.69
